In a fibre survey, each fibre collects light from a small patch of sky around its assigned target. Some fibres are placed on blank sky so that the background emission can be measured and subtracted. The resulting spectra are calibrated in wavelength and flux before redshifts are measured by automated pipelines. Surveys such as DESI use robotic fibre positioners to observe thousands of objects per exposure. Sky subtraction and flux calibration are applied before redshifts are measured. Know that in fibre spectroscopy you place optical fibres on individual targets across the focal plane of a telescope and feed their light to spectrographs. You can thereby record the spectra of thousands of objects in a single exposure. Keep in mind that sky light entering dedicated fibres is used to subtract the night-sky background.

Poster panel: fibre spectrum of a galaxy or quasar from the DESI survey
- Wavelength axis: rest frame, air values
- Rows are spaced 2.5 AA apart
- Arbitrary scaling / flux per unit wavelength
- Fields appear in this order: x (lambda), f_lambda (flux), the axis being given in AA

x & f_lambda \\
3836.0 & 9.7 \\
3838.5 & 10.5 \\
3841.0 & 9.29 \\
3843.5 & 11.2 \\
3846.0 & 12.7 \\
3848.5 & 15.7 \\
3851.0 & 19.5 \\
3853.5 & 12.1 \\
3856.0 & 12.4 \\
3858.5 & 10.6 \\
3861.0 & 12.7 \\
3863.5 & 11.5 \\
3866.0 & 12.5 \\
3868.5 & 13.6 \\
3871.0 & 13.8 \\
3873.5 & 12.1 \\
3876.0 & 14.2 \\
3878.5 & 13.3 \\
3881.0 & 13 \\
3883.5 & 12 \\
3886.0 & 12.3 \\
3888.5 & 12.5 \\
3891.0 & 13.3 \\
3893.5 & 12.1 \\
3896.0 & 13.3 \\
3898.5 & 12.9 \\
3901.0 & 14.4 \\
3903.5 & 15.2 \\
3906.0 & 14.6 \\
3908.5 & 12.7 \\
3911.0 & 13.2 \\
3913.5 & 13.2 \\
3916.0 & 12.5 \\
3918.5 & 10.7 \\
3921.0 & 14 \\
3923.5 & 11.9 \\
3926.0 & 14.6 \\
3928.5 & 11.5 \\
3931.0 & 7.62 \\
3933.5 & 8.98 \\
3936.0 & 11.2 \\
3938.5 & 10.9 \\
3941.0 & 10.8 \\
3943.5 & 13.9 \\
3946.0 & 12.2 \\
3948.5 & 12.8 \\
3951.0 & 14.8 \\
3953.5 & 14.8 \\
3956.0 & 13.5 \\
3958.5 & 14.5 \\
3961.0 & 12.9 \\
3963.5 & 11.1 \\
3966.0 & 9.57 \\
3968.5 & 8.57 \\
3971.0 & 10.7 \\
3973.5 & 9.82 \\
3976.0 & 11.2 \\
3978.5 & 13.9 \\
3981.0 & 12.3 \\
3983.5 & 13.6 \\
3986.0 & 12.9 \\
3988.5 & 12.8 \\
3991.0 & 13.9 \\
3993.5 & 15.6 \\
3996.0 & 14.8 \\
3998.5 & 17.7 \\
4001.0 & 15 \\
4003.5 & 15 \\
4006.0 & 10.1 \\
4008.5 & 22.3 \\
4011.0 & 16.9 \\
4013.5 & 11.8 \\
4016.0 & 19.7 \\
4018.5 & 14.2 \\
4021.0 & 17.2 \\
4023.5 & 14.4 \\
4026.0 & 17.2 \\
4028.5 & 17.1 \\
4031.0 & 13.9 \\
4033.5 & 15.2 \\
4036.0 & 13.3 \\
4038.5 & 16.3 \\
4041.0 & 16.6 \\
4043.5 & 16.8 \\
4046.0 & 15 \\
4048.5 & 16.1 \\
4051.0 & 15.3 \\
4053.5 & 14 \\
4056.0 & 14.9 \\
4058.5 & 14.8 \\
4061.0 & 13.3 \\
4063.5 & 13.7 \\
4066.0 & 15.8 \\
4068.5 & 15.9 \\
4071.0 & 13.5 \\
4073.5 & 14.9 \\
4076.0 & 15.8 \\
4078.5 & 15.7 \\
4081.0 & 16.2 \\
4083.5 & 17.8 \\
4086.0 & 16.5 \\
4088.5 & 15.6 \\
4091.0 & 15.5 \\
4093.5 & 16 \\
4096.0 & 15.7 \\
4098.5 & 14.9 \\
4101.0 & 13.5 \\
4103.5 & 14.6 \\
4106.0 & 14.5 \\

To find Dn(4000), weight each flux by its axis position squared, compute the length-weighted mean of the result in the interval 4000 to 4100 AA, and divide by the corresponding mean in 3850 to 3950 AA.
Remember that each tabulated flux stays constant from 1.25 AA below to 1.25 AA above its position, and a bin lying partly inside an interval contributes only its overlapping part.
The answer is 1.32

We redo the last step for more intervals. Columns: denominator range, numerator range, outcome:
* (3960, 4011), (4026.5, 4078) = 1.18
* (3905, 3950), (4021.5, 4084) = 1.35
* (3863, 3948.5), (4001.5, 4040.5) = 1.32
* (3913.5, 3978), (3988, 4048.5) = 1.36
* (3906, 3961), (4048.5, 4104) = 1.31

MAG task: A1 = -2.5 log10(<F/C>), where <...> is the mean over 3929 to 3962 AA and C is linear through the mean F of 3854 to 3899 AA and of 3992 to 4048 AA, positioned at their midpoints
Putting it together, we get 0.162 mag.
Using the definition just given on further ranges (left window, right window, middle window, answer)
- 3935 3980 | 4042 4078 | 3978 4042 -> -0.12 mag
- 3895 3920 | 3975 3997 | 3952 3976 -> 0.15 mag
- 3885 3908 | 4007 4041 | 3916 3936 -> 0.22 mag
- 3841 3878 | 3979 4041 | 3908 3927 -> 0.08 mag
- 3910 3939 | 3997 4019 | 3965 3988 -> 0.24 mag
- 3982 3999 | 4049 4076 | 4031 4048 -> -0.06 mag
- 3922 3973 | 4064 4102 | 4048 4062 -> 0.01 mag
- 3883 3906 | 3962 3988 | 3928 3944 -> 0.17 mag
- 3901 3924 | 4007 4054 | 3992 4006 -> 0.01 mag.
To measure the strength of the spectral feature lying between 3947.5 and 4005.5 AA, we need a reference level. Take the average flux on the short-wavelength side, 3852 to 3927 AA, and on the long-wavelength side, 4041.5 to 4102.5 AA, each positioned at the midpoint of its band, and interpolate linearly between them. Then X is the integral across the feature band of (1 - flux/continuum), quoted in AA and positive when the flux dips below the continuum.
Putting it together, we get 4.1 AA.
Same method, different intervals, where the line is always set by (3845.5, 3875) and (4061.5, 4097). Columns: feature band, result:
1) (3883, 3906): 0.71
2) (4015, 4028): -1.34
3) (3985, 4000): 0.02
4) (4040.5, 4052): -0.54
